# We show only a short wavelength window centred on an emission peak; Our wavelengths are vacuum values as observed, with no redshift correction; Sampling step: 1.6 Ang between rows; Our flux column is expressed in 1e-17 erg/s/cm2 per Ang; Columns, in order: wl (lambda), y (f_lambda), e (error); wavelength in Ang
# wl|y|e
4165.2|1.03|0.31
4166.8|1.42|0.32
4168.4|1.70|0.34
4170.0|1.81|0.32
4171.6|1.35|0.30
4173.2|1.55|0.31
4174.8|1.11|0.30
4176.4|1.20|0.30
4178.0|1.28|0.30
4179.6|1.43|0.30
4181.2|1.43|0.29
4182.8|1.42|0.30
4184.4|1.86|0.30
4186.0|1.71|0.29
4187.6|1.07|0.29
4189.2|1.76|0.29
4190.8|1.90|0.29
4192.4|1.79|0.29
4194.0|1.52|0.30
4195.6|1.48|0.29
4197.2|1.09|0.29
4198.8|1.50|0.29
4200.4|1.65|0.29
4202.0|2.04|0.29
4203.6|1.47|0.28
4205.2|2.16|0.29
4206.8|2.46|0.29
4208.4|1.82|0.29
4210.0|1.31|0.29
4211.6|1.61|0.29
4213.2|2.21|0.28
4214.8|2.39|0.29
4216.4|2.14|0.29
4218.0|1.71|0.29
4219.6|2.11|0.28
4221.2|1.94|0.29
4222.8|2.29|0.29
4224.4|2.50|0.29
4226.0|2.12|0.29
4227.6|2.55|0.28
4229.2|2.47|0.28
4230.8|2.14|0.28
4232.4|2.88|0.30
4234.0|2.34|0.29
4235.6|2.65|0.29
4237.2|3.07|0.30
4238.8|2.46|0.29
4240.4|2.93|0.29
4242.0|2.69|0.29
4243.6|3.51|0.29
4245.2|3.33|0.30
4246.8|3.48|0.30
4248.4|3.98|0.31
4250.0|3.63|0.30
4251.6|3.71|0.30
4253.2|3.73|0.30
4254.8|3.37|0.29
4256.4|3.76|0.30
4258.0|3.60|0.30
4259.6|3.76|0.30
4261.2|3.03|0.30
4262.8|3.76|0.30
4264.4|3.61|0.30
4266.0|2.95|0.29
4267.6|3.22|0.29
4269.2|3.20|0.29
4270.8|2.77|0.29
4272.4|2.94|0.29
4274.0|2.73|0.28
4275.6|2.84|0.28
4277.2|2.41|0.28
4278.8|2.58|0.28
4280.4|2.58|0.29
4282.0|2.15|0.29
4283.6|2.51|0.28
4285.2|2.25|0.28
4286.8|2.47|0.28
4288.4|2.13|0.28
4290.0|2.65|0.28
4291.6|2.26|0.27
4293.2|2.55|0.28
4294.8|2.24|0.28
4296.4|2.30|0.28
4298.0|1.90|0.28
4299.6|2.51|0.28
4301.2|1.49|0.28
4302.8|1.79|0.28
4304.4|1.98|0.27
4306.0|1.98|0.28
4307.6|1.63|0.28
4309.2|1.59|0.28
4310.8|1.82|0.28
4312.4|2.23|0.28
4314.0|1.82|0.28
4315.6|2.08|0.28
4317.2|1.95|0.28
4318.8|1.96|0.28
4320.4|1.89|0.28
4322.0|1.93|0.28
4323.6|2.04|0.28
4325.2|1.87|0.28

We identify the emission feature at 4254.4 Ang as C IV 1549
